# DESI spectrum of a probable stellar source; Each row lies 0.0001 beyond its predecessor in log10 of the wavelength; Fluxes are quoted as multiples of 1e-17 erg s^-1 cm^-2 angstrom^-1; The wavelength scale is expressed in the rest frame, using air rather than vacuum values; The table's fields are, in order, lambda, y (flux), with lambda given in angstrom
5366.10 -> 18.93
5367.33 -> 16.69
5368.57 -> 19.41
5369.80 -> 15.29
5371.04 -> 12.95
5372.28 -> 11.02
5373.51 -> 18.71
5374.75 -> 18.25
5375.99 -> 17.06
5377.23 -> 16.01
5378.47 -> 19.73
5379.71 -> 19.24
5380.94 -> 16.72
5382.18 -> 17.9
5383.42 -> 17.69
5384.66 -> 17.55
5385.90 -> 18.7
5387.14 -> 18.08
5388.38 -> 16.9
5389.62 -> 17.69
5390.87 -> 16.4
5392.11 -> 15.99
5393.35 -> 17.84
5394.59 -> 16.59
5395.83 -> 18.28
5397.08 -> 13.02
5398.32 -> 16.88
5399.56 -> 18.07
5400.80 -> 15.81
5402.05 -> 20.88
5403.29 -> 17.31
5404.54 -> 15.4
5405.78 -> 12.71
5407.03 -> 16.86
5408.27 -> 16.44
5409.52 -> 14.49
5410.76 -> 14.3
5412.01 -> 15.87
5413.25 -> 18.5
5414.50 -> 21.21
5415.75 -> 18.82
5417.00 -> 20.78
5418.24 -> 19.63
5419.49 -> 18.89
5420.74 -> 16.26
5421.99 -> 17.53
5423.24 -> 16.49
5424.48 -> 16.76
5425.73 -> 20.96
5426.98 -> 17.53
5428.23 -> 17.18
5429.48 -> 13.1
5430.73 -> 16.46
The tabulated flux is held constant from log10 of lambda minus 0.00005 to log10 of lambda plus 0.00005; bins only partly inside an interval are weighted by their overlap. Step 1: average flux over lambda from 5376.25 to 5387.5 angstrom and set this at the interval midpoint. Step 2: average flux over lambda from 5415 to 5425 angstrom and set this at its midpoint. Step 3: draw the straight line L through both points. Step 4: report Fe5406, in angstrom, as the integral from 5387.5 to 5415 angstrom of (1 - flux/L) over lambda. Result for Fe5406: 2.1 angstrom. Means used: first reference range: 17.9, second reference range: 18.2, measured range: 16.7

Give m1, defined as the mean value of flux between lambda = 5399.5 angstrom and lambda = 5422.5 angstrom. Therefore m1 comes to 17.3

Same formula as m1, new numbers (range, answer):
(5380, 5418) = 17.2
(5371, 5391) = 17.2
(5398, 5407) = 16.7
